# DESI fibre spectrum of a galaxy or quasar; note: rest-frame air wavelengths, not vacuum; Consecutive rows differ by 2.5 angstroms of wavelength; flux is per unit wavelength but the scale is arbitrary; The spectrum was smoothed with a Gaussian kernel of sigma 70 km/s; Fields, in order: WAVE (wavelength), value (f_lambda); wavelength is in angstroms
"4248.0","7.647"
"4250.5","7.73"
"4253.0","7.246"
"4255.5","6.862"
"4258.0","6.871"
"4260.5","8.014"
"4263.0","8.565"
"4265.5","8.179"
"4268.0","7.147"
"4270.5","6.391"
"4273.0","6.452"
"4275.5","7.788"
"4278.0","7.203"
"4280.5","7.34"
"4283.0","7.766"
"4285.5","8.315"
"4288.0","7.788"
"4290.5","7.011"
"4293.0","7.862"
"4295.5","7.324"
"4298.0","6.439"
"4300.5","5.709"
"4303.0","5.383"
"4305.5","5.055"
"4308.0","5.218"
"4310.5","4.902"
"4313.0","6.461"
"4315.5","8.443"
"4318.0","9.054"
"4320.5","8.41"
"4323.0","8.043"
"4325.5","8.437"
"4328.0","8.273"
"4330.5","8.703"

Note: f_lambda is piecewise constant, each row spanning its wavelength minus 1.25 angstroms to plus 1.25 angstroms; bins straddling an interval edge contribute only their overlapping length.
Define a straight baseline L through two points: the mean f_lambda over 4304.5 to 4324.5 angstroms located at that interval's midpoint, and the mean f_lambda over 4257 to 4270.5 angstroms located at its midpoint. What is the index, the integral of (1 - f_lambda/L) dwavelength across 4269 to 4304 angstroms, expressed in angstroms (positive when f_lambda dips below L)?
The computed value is 1.4 angstroms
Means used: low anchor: 7.65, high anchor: 6.99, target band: 7.07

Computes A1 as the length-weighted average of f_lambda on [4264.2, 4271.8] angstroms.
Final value 7.24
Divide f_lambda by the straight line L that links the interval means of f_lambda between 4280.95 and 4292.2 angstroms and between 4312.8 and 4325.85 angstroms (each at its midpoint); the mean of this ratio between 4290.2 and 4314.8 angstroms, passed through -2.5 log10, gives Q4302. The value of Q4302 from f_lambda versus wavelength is 0.28 mag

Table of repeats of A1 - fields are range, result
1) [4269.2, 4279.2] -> 6.96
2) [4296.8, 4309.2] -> 5.56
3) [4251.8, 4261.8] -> 7.25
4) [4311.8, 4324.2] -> 8.09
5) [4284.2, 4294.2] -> 7.74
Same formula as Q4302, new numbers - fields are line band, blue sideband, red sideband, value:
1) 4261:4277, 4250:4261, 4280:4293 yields 0.00 mag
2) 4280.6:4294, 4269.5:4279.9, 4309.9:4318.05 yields -0.10 mag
